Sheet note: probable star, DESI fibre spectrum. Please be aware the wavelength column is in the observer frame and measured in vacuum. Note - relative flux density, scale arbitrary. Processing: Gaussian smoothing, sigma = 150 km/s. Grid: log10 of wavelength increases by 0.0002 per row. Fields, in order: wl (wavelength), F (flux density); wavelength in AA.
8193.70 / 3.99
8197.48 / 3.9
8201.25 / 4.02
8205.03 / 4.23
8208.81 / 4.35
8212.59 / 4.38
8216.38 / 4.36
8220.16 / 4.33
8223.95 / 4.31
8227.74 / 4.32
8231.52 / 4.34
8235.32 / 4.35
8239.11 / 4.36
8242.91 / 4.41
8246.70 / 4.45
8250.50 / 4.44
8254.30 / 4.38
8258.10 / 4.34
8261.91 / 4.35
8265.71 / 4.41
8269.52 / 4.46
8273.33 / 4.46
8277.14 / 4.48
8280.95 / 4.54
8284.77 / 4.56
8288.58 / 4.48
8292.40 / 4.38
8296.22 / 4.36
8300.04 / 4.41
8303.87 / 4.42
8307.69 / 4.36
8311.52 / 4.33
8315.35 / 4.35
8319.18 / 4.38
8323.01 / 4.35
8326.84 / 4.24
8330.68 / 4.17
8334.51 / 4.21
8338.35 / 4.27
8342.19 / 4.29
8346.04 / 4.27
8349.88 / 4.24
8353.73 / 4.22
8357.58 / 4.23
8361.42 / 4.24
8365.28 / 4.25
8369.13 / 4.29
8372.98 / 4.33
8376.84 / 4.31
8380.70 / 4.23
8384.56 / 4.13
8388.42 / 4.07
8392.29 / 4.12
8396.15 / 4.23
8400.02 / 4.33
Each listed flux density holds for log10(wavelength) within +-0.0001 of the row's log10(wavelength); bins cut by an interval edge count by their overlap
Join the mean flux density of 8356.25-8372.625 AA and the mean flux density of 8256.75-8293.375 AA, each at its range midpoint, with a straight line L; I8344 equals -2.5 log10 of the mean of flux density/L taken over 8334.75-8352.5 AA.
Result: 0.01 mag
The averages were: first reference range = 4.45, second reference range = 4.26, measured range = 4.26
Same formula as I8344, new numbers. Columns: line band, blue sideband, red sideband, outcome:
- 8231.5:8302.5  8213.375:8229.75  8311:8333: -0.025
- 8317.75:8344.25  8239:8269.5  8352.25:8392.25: 0.004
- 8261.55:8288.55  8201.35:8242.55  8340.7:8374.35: -0.044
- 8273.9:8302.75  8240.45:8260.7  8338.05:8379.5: -0.025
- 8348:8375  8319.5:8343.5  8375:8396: -0.011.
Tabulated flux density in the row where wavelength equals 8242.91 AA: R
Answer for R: 4.41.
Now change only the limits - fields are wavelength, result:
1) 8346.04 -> 4.27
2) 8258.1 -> 4.34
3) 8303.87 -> 4.42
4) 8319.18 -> 4.38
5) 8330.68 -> 4.17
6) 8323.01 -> 4.35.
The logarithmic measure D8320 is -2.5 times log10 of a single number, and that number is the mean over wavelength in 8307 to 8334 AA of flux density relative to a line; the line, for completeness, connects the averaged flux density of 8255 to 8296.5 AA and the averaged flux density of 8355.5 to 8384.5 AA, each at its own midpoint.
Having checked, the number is 0.01 mag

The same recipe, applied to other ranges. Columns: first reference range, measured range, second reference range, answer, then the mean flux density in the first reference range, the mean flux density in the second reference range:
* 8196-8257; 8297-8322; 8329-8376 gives -0.03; 4.31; 4.25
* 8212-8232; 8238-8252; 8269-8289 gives 0.00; 4.34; 4.5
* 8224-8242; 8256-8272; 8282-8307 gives 0.00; 4.34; 4.43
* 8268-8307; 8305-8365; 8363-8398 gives 0.01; 4.45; 4.22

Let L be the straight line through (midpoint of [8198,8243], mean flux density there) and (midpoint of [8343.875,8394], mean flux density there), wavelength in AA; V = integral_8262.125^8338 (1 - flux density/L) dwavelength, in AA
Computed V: -2.2 AA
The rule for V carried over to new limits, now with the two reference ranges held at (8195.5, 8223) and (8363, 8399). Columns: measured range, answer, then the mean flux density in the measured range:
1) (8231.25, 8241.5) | -0.31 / 4.35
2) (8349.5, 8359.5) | -0.02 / 4.23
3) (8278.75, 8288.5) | -0.72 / 4.54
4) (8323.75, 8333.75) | 0.00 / 4.23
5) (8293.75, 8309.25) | -0.61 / 4.39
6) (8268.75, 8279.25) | -0.61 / 4.47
